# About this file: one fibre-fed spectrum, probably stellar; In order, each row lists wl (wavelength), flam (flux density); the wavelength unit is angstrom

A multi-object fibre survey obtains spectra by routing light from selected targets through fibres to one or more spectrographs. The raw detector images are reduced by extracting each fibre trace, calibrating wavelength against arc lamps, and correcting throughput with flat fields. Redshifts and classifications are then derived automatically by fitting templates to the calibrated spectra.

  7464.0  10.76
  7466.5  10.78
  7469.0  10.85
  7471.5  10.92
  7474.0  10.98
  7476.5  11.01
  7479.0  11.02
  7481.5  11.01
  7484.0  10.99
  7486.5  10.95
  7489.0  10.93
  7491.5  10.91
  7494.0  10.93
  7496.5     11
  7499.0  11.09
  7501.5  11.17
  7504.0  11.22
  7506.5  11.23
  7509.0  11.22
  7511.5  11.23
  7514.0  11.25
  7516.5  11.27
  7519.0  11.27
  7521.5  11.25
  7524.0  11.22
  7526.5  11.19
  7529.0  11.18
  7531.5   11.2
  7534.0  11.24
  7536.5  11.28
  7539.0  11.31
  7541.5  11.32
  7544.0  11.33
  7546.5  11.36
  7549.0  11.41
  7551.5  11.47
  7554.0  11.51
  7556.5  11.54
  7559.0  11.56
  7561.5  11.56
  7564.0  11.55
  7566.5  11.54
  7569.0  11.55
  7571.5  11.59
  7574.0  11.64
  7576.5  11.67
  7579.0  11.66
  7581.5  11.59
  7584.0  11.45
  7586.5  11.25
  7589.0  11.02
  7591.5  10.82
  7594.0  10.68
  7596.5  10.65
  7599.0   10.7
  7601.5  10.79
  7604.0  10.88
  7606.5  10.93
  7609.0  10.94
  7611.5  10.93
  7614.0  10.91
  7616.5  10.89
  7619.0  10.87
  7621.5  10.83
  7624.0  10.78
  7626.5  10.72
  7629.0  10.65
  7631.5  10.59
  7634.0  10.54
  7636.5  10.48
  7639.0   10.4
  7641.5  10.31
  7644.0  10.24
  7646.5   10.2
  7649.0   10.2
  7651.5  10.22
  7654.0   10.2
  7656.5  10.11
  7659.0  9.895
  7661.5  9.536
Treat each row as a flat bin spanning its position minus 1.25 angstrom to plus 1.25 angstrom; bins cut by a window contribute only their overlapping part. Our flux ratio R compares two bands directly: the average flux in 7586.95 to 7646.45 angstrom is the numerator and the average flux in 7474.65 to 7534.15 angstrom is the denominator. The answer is 0.96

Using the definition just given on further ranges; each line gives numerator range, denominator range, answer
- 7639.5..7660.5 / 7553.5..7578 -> 0.88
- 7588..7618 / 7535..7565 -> 0.95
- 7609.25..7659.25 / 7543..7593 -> 0.92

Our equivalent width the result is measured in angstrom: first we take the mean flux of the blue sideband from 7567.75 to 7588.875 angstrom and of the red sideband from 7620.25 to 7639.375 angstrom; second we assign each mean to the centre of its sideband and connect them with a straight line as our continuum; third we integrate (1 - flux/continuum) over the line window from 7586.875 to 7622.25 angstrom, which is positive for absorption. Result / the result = 0.67 angstrom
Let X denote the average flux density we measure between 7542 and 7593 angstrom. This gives 11.4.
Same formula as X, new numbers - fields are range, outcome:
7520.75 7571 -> 11.4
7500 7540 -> 11.2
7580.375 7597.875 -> 11.1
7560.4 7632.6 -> 11.1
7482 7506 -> 11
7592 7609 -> 10.8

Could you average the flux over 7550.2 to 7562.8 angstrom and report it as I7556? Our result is 11.5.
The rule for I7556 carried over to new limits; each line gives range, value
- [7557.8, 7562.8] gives 11.6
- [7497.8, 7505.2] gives 11.2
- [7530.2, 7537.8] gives 11.2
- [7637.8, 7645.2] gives 10.3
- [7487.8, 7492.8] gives 10.9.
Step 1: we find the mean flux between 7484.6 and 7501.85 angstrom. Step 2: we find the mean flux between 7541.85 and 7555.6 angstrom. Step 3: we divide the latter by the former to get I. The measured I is 1.04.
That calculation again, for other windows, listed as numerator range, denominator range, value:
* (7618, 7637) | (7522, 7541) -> 0.95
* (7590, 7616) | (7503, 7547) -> 0.96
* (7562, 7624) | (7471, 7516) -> 1.01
